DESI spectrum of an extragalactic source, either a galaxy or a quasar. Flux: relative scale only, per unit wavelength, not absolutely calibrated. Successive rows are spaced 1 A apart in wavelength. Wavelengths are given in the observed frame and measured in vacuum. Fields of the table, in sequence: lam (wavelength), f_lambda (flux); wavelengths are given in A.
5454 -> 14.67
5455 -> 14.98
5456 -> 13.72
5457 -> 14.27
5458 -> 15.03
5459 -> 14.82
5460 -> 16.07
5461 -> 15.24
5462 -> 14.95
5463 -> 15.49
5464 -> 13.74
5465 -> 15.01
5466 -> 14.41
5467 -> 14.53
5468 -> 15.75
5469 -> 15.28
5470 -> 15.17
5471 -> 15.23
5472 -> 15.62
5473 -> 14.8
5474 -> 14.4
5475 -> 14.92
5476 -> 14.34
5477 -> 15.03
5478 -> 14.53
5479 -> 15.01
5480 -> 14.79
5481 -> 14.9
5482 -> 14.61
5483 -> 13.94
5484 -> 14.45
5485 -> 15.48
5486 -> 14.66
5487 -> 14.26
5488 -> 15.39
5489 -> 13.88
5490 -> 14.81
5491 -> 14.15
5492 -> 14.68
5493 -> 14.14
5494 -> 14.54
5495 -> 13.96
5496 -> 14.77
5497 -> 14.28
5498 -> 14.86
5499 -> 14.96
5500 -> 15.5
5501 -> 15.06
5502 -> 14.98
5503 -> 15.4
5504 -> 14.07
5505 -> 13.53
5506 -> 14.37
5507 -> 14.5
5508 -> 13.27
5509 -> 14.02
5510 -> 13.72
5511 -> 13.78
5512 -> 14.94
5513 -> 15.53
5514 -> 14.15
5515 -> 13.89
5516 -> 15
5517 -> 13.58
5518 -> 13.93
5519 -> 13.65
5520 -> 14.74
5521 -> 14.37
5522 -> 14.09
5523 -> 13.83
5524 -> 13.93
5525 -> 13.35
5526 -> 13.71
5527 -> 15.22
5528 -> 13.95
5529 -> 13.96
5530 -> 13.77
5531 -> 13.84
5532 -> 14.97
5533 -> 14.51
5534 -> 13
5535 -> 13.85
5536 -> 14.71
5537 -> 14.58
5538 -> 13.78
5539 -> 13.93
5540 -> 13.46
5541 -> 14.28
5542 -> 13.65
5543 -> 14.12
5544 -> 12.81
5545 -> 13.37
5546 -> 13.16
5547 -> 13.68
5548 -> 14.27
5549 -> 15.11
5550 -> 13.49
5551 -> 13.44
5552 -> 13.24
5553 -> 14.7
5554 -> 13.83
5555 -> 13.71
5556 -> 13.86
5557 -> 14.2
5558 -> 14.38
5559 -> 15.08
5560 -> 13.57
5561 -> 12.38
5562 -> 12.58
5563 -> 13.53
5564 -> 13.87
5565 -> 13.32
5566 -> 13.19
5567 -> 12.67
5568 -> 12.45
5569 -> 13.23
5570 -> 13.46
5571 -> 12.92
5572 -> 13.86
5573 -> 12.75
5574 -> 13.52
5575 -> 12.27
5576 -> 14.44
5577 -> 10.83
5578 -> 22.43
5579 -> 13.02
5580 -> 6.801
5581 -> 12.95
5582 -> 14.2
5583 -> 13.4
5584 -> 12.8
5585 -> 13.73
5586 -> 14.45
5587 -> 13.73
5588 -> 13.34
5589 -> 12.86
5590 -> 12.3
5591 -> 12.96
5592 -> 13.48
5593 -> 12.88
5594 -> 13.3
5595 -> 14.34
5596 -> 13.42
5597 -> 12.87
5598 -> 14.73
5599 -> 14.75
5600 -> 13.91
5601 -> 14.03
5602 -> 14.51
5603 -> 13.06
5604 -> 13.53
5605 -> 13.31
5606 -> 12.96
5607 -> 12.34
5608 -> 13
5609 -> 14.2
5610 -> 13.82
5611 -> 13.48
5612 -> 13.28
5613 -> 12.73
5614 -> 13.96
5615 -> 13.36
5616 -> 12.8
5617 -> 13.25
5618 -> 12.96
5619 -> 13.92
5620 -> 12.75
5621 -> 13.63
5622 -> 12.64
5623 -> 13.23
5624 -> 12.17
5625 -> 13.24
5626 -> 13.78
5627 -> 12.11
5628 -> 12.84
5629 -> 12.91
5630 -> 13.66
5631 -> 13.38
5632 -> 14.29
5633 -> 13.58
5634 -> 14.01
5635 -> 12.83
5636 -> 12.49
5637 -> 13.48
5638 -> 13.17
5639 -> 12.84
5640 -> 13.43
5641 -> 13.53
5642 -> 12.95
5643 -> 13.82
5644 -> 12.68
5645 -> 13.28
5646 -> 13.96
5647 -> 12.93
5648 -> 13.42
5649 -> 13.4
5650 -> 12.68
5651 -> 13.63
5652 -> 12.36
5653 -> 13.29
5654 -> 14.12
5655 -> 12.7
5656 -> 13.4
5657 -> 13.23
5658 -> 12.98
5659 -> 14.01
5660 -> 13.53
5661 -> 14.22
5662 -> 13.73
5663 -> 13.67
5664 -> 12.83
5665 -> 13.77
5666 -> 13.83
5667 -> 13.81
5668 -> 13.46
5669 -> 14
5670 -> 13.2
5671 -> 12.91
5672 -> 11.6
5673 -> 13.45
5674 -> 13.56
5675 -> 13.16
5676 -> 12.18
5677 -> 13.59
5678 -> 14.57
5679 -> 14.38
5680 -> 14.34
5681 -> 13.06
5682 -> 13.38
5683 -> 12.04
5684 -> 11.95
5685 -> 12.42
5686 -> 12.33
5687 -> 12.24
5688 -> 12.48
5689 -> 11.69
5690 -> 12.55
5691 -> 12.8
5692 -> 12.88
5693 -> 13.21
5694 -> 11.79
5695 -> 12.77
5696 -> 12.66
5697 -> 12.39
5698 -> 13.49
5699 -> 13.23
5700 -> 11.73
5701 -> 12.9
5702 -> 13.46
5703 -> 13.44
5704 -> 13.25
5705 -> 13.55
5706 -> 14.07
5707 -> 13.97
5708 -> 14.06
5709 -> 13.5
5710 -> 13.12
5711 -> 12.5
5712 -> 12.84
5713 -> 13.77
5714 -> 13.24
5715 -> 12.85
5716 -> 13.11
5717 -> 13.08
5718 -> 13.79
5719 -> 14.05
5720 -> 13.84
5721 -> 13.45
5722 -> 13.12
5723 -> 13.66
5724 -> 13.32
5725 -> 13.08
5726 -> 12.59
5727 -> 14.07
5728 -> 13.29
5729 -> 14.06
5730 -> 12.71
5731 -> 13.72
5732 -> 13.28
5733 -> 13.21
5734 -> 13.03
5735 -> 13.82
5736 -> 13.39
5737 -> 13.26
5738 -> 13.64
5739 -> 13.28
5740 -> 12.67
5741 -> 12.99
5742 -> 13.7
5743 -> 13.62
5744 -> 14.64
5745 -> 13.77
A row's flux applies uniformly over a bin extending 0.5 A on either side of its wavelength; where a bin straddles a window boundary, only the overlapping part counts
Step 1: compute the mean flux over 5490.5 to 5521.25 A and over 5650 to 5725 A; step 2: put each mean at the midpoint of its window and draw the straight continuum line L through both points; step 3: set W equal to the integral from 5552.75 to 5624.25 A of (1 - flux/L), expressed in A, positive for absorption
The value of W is 2.2 A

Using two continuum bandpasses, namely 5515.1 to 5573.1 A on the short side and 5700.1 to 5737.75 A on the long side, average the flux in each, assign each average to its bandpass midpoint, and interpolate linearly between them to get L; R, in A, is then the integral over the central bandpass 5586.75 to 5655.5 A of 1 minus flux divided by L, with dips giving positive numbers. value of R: 1.5 A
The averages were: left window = 13.8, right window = 13.4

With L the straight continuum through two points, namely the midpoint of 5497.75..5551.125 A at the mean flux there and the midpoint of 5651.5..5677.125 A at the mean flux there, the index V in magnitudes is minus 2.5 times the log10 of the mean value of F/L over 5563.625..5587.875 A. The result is 0.04 mag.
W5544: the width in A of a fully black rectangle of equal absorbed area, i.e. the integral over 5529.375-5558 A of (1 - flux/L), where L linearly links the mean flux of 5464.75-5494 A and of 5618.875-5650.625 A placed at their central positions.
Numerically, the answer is 0.42 A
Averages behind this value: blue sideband 14.8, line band 13.9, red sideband 13.2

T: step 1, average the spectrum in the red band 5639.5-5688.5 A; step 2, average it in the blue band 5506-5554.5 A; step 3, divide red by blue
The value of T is 0.95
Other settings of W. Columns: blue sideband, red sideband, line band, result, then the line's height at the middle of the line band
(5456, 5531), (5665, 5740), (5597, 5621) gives 0.52 A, 13.8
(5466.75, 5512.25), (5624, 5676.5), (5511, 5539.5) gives 0.34 A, 14.3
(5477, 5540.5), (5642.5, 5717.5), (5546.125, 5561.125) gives 0.09 A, 14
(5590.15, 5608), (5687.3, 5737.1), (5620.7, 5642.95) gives 0.36 A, 13.4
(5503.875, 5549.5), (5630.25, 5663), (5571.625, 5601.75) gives 0.47 A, 13.7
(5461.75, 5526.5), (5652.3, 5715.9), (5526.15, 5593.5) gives 2.13 A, 14.1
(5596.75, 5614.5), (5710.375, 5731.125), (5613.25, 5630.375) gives 0.55 A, 13.6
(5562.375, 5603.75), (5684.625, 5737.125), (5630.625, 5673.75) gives -0.26 A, 13.3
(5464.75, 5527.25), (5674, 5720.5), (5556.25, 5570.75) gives 0.65 A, 14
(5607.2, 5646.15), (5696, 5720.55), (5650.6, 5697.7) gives 0.58 A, 13.3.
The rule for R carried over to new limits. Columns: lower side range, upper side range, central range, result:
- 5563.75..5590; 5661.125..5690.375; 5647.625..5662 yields -0.22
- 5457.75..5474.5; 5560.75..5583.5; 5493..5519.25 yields -0.08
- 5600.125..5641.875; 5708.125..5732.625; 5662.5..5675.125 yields -0.02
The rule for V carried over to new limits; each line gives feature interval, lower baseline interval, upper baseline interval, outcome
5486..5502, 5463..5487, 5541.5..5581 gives -0.01 mag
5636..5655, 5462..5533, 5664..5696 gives 0.00 mag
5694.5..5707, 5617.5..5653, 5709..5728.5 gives 0.01 mag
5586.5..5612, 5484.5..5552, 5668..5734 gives 0.02 mag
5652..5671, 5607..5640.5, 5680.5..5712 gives -0.04 mag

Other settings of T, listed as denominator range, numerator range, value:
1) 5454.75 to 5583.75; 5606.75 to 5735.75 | 0.93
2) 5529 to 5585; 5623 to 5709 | 0.97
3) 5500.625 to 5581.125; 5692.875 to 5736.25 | 0.96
